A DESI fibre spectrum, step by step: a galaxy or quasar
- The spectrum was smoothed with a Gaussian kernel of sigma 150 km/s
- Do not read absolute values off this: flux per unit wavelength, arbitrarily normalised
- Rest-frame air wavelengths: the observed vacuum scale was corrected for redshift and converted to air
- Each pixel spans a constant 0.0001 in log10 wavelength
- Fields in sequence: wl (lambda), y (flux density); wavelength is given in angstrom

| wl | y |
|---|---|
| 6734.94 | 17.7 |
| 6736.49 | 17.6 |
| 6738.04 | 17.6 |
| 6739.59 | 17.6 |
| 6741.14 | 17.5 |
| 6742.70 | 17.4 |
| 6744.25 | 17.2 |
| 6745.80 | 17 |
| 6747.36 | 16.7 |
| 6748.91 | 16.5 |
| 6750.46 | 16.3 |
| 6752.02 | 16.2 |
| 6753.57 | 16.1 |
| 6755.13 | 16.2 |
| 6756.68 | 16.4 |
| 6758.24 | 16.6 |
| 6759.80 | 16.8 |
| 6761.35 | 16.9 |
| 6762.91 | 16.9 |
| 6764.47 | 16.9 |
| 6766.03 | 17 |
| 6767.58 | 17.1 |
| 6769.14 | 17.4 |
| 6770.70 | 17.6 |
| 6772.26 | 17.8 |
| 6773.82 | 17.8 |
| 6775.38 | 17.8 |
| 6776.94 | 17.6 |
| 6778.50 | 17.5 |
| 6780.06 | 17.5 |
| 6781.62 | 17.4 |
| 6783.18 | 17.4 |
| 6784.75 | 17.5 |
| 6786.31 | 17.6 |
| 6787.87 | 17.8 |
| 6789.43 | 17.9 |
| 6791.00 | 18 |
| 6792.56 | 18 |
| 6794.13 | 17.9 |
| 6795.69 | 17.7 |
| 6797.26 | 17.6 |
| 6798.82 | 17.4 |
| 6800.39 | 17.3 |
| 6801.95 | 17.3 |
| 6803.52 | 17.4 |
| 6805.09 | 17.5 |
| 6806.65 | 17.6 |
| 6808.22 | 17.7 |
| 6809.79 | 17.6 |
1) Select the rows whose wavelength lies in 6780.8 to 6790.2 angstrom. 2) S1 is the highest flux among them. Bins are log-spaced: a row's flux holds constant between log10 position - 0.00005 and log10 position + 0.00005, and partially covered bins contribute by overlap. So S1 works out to 17.9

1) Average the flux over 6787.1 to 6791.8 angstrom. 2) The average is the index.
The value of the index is 17.9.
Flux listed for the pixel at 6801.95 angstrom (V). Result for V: 17.3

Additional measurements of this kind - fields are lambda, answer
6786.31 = 17.6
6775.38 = 17.8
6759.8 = 16.8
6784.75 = 17.5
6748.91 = 16.5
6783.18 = 17.4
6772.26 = 17.8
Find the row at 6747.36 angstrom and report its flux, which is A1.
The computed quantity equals 16.7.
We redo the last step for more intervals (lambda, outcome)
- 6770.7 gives 17.6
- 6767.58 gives 17.1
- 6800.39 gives 17.3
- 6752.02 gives 16.2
